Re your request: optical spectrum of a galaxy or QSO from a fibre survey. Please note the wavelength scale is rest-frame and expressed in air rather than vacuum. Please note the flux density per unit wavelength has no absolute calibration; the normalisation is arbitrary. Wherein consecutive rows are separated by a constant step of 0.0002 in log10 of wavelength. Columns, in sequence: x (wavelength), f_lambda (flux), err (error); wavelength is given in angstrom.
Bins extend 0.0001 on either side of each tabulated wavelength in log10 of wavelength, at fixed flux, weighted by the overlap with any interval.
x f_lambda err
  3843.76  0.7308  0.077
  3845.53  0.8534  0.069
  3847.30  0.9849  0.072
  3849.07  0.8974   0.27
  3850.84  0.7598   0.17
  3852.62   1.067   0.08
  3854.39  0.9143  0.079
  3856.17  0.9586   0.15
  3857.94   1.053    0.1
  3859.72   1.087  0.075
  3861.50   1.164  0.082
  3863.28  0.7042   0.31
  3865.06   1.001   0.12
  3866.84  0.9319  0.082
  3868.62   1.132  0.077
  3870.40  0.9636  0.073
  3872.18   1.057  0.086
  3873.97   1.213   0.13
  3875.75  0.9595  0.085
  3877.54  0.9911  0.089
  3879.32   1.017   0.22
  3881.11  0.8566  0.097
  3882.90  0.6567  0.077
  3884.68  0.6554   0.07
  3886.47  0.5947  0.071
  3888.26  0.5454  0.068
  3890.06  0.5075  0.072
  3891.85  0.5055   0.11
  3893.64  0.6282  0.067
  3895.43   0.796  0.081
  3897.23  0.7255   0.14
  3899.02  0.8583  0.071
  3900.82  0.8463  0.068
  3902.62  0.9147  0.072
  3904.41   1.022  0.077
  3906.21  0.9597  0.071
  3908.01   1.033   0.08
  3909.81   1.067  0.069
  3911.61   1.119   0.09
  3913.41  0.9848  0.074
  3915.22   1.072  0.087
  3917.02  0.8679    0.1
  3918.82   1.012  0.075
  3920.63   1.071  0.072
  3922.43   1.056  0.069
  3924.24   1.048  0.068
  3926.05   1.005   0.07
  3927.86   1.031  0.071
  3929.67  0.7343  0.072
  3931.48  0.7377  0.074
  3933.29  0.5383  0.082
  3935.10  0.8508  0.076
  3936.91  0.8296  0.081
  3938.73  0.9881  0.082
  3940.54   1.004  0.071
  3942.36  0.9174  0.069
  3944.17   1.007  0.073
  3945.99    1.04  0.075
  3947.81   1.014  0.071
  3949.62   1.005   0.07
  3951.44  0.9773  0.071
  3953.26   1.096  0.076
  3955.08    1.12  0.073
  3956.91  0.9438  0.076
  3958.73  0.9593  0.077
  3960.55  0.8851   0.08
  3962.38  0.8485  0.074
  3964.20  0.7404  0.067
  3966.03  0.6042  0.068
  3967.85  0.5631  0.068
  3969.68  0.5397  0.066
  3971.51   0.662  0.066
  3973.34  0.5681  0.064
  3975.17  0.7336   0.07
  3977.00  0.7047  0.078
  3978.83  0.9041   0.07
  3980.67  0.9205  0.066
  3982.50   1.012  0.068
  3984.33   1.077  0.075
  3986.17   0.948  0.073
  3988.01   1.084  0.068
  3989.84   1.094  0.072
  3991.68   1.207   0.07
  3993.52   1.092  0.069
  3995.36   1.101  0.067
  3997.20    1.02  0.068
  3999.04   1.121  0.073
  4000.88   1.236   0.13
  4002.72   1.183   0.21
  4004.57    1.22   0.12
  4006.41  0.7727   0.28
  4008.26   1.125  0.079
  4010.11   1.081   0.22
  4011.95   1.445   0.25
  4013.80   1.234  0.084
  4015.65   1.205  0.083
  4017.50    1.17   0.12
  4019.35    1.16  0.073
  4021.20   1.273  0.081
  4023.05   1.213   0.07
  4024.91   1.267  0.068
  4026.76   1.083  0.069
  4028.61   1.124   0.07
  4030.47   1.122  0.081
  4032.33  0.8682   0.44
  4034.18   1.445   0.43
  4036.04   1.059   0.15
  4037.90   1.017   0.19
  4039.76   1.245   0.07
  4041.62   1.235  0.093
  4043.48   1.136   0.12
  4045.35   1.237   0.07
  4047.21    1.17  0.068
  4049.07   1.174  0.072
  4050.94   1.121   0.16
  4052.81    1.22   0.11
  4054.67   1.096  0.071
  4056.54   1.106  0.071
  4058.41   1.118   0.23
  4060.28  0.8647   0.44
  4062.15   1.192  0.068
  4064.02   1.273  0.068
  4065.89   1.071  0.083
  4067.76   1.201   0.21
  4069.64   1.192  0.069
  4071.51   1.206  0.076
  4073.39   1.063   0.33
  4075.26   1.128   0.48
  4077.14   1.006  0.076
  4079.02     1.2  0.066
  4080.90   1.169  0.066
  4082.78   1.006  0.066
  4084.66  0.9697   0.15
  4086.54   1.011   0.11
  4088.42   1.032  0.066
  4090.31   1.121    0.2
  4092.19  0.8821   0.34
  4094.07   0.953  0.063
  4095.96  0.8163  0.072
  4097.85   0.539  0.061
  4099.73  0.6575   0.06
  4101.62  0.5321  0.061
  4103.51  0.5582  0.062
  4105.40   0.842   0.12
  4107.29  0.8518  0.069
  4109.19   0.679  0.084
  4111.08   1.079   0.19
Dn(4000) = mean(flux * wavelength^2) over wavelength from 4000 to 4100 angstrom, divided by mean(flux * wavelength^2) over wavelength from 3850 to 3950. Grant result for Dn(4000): 1.3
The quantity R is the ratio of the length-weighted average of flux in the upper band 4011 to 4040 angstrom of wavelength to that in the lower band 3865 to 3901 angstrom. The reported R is 1.4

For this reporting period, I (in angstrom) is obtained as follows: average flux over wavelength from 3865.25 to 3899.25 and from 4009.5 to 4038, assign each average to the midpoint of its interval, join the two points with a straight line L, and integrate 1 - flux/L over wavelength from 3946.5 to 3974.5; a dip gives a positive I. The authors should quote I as 4.9 angstrom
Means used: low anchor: 0.824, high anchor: 1.18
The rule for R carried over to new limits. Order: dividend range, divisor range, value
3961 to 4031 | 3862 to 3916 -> 1.15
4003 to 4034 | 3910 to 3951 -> 1.21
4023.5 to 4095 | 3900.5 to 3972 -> 1.21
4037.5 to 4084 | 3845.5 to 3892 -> 1.27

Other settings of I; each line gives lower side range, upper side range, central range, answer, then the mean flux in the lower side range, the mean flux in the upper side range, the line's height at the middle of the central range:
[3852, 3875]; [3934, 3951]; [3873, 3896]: 5.5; 1.02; 0.958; 1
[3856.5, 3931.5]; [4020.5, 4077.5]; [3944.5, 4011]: 5.7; 0.912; 1.15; 1.04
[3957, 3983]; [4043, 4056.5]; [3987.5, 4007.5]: -4.6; 0.762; 1.16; 0.9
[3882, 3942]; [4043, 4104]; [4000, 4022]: -4.8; 0.857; 1.03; 0.965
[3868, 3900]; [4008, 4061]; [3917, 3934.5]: -0.1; 0.812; 1.16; 0.908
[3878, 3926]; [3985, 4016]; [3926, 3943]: 1.7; 0.867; 1.13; 0.952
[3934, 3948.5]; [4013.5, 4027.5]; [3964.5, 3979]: 5.5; 0.95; 1.2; 1.05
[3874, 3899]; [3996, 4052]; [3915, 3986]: 3.3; 0.748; 1.16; 0.939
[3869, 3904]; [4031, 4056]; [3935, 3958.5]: -1.1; 0.813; 1.15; 0.944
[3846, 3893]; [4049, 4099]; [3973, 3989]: 1.4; 0.889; 1.06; 0.982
